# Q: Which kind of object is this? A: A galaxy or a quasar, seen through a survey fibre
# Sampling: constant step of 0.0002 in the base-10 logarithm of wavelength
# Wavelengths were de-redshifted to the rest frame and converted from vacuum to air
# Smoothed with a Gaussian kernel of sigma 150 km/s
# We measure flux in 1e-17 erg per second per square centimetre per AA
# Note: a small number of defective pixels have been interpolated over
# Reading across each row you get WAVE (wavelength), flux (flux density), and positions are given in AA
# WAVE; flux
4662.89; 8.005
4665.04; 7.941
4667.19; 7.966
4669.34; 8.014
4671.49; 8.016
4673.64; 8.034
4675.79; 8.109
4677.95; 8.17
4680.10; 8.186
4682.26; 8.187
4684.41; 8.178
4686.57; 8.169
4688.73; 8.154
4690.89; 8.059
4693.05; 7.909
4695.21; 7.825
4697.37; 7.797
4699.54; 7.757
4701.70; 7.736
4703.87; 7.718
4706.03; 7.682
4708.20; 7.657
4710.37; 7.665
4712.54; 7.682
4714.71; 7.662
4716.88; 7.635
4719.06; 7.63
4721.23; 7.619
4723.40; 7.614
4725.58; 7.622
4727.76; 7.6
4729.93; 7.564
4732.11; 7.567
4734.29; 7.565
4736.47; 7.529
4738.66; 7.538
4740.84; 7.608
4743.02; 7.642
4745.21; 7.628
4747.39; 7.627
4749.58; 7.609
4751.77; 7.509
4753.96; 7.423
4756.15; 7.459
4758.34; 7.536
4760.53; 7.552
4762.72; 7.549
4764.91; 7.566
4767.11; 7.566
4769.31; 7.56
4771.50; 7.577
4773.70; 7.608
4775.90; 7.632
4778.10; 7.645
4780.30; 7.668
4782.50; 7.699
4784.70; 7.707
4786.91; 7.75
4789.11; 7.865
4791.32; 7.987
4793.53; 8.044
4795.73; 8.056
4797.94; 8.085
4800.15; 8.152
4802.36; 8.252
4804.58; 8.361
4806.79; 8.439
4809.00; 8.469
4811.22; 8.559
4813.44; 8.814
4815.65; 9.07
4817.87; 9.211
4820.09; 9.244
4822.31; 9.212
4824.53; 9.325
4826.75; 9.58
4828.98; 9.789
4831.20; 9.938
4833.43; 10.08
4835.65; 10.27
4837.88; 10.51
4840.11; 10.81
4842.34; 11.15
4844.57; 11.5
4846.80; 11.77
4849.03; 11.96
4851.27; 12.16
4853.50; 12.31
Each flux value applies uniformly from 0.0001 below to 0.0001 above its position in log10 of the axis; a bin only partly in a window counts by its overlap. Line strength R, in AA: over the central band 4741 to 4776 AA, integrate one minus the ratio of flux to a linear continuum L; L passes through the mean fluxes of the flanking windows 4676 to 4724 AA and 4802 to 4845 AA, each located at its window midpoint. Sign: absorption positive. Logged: 4.4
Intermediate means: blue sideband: 7.86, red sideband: 9.52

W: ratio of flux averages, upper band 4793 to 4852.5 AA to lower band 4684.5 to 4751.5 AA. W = 1.25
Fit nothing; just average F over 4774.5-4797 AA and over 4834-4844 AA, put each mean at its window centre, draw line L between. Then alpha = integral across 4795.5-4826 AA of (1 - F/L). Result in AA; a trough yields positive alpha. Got 1.58 AA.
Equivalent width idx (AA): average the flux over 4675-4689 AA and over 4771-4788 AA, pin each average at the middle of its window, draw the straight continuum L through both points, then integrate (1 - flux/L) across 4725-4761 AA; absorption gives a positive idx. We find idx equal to 1.3 AA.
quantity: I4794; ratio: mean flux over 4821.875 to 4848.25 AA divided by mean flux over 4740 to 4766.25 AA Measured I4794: 1.37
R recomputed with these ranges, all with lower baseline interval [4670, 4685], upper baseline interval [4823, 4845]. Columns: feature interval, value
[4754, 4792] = 7.19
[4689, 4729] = 3.85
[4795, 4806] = 1.79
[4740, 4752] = 1.91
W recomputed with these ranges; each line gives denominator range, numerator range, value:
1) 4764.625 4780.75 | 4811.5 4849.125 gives 1.32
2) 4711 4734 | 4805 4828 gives 1.18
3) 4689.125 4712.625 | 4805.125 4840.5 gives 1.21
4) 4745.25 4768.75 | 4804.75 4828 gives 1.19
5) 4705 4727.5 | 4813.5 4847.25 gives 1.31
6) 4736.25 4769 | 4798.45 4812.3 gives 1.11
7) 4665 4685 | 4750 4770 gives 0.93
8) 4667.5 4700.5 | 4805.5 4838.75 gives 1.16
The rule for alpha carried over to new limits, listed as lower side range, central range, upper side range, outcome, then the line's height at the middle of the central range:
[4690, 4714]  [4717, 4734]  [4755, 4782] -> 0.22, 7.7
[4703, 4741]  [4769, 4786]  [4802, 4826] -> 1.46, 8.36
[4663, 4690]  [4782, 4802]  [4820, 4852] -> 3.85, 9.84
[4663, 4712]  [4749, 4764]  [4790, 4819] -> 1.29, 8.23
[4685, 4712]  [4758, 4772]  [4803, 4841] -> 1.79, 8.67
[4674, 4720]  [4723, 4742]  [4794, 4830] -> 1.36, 8.16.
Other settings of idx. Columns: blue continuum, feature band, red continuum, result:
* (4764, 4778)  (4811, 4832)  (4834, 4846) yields 1.4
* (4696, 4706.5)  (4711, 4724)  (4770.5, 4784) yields 0.1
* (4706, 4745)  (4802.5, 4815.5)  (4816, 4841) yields 1.1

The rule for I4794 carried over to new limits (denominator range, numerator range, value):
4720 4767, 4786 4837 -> 1.17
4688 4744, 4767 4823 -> 1.06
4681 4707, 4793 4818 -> 1.06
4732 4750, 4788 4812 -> 1.08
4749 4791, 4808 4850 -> 1.31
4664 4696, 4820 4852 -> 1.30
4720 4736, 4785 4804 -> 1.06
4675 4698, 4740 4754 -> 0.94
